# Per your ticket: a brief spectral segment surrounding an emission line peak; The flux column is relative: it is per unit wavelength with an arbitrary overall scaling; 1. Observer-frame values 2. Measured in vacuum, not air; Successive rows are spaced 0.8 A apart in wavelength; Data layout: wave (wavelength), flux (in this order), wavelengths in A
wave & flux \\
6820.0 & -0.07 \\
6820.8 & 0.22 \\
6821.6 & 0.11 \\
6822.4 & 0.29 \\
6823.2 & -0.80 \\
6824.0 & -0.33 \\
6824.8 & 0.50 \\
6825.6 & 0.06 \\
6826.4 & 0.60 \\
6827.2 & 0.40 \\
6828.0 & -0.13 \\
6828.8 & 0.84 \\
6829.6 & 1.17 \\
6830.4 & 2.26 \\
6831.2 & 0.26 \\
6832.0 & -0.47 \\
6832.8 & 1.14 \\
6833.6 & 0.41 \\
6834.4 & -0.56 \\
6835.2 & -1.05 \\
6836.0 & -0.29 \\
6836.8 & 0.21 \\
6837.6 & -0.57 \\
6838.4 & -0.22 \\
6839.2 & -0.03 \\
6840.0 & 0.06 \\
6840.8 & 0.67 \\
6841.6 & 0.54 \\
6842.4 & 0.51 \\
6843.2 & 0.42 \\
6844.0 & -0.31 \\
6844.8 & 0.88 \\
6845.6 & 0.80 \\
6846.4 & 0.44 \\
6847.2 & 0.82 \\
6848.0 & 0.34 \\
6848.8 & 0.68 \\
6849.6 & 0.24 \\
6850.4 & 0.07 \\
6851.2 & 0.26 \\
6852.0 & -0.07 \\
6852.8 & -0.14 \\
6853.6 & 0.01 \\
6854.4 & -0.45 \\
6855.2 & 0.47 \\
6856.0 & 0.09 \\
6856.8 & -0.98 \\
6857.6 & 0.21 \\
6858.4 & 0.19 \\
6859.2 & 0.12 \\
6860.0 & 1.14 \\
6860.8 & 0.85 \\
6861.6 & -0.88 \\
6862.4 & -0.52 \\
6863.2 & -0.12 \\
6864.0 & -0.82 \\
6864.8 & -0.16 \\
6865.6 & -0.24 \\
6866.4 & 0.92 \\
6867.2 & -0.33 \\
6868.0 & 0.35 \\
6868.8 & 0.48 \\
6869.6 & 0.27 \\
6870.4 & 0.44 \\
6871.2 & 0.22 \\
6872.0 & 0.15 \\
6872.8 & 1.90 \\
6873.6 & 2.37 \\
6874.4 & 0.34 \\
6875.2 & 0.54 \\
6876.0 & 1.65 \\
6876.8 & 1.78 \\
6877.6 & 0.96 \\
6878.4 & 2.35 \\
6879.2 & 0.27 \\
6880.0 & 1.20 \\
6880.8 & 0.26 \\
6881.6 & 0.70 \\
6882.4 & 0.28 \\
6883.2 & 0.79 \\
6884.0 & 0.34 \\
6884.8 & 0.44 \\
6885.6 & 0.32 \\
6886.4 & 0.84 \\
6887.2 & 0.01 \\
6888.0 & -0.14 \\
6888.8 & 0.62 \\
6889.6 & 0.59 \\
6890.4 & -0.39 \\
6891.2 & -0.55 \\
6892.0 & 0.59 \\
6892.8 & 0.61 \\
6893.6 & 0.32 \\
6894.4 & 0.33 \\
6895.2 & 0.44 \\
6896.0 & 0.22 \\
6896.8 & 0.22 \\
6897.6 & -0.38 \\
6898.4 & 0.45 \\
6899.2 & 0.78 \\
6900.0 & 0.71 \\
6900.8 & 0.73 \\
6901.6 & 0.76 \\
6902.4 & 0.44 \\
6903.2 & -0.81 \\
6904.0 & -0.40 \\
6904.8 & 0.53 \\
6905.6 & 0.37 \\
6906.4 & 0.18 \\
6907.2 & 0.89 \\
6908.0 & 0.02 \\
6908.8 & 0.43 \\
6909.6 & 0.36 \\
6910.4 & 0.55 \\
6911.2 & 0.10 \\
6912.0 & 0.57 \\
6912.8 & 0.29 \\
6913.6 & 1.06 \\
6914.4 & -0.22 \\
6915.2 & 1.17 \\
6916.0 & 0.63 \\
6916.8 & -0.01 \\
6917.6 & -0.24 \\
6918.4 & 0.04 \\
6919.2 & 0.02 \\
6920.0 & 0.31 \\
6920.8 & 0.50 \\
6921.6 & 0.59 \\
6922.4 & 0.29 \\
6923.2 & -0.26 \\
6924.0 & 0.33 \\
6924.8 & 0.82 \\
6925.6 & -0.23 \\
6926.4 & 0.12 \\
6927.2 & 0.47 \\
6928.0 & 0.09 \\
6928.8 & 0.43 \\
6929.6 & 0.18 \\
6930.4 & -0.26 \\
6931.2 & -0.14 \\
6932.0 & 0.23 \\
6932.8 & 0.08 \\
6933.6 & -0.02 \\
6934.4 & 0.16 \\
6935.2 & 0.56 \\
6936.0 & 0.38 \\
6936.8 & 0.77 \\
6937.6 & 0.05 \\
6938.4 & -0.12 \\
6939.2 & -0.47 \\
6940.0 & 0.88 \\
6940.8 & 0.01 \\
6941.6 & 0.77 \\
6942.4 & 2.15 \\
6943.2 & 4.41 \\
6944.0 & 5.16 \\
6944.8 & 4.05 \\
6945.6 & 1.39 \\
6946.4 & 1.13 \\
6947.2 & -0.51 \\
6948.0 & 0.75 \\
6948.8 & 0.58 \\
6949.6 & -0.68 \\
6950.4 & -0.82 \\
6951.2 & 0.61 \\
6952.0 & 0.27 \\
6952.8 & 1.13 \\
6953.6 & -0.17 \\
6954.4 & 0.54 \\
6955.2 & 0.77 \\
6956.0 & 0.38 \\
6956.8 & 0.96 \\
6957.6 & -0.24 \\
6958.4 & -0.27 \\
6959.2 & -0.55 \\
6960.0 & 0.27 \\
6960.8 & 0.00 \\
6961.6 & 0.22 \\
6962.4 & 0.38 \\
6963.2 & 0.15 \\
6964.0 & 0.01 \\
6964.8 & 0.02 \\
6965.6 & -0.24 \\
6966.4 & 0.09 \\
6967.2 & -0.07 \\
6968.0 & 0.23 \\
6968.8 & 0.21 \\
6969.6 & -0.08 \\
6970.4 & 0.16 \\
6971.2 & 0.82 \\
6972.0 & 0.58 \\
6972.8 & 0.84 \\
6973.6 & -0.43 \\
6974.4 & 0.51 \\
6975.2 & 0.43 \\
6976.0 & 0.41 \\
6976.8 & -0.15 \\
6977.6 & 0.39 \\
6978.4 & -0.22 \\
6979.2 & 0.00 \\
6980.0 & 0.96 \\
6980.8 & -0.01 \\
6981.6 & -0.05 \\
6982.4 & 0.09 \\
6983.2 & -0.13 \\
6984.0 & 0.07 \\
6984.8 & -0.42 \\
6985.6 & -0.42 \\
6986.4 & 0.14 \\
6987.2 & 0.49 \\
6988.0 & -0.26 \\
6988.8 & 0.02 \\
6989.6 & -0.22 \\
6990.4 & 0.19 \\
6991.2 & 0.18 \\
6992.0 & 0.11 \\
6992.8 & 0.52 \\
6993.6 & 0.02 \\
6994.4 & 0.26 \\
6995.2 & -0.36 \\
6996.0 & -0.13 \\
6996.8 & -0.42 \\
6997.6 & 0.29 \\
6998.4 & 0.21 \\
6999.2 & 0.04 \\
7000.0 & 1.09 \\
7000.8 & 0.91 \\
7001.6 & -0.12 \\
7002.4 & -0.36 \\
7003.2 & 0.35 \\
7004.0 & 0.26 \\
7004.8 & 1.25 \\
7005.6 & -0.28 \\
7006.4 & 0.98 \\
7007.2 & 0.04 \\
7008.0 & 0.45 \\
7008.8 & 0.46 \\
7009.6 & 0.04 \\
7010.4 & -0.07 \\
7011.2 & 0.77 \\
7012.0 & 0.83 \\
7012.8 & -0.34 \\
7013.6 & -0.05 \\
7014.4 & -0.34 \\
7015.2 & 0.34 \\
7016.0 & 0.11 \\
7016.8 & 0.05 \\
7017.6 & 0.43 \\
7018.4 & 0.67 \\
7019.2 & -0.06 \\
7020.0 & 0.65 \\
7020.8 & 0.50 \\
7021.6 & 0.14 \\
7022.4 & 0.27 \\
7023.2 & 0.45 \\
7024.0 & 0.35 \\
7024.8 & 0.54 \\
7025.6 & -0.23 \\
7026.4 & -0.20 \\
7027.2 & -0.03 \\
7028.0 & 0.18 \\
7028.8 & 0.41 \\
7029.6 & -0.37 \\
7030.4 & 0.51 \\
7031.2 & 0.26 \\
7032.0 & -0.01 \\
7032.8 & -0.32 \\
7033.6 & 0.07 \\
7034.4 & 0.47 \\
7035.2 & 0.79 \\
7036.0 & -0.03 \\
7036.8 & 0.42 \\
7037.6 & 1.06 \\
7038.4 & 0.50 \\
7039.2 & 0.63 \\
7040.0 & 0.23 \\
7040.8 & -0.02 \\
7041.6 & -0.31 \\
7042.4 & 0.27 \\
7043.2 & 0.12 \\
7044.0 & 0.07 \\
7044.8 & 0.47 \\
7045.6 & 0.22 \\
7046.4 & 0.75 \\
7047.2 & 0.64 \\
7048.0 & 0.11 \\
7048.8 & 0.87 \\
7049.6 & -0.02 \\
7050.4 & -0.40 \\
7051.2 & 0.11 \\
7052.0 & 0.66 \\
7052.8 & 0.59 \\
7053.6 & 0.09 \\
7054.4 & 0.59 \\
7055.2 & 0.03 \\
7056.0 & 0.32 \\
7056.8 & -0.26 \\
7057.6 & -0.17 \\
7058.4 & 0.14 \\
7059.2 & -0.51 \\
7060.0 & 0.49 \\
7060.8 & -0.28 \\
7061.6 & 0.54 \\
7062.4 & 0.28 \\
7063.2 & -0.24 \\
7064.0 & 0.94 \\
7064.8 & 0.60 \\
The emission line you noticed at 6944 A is [O III] 5007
